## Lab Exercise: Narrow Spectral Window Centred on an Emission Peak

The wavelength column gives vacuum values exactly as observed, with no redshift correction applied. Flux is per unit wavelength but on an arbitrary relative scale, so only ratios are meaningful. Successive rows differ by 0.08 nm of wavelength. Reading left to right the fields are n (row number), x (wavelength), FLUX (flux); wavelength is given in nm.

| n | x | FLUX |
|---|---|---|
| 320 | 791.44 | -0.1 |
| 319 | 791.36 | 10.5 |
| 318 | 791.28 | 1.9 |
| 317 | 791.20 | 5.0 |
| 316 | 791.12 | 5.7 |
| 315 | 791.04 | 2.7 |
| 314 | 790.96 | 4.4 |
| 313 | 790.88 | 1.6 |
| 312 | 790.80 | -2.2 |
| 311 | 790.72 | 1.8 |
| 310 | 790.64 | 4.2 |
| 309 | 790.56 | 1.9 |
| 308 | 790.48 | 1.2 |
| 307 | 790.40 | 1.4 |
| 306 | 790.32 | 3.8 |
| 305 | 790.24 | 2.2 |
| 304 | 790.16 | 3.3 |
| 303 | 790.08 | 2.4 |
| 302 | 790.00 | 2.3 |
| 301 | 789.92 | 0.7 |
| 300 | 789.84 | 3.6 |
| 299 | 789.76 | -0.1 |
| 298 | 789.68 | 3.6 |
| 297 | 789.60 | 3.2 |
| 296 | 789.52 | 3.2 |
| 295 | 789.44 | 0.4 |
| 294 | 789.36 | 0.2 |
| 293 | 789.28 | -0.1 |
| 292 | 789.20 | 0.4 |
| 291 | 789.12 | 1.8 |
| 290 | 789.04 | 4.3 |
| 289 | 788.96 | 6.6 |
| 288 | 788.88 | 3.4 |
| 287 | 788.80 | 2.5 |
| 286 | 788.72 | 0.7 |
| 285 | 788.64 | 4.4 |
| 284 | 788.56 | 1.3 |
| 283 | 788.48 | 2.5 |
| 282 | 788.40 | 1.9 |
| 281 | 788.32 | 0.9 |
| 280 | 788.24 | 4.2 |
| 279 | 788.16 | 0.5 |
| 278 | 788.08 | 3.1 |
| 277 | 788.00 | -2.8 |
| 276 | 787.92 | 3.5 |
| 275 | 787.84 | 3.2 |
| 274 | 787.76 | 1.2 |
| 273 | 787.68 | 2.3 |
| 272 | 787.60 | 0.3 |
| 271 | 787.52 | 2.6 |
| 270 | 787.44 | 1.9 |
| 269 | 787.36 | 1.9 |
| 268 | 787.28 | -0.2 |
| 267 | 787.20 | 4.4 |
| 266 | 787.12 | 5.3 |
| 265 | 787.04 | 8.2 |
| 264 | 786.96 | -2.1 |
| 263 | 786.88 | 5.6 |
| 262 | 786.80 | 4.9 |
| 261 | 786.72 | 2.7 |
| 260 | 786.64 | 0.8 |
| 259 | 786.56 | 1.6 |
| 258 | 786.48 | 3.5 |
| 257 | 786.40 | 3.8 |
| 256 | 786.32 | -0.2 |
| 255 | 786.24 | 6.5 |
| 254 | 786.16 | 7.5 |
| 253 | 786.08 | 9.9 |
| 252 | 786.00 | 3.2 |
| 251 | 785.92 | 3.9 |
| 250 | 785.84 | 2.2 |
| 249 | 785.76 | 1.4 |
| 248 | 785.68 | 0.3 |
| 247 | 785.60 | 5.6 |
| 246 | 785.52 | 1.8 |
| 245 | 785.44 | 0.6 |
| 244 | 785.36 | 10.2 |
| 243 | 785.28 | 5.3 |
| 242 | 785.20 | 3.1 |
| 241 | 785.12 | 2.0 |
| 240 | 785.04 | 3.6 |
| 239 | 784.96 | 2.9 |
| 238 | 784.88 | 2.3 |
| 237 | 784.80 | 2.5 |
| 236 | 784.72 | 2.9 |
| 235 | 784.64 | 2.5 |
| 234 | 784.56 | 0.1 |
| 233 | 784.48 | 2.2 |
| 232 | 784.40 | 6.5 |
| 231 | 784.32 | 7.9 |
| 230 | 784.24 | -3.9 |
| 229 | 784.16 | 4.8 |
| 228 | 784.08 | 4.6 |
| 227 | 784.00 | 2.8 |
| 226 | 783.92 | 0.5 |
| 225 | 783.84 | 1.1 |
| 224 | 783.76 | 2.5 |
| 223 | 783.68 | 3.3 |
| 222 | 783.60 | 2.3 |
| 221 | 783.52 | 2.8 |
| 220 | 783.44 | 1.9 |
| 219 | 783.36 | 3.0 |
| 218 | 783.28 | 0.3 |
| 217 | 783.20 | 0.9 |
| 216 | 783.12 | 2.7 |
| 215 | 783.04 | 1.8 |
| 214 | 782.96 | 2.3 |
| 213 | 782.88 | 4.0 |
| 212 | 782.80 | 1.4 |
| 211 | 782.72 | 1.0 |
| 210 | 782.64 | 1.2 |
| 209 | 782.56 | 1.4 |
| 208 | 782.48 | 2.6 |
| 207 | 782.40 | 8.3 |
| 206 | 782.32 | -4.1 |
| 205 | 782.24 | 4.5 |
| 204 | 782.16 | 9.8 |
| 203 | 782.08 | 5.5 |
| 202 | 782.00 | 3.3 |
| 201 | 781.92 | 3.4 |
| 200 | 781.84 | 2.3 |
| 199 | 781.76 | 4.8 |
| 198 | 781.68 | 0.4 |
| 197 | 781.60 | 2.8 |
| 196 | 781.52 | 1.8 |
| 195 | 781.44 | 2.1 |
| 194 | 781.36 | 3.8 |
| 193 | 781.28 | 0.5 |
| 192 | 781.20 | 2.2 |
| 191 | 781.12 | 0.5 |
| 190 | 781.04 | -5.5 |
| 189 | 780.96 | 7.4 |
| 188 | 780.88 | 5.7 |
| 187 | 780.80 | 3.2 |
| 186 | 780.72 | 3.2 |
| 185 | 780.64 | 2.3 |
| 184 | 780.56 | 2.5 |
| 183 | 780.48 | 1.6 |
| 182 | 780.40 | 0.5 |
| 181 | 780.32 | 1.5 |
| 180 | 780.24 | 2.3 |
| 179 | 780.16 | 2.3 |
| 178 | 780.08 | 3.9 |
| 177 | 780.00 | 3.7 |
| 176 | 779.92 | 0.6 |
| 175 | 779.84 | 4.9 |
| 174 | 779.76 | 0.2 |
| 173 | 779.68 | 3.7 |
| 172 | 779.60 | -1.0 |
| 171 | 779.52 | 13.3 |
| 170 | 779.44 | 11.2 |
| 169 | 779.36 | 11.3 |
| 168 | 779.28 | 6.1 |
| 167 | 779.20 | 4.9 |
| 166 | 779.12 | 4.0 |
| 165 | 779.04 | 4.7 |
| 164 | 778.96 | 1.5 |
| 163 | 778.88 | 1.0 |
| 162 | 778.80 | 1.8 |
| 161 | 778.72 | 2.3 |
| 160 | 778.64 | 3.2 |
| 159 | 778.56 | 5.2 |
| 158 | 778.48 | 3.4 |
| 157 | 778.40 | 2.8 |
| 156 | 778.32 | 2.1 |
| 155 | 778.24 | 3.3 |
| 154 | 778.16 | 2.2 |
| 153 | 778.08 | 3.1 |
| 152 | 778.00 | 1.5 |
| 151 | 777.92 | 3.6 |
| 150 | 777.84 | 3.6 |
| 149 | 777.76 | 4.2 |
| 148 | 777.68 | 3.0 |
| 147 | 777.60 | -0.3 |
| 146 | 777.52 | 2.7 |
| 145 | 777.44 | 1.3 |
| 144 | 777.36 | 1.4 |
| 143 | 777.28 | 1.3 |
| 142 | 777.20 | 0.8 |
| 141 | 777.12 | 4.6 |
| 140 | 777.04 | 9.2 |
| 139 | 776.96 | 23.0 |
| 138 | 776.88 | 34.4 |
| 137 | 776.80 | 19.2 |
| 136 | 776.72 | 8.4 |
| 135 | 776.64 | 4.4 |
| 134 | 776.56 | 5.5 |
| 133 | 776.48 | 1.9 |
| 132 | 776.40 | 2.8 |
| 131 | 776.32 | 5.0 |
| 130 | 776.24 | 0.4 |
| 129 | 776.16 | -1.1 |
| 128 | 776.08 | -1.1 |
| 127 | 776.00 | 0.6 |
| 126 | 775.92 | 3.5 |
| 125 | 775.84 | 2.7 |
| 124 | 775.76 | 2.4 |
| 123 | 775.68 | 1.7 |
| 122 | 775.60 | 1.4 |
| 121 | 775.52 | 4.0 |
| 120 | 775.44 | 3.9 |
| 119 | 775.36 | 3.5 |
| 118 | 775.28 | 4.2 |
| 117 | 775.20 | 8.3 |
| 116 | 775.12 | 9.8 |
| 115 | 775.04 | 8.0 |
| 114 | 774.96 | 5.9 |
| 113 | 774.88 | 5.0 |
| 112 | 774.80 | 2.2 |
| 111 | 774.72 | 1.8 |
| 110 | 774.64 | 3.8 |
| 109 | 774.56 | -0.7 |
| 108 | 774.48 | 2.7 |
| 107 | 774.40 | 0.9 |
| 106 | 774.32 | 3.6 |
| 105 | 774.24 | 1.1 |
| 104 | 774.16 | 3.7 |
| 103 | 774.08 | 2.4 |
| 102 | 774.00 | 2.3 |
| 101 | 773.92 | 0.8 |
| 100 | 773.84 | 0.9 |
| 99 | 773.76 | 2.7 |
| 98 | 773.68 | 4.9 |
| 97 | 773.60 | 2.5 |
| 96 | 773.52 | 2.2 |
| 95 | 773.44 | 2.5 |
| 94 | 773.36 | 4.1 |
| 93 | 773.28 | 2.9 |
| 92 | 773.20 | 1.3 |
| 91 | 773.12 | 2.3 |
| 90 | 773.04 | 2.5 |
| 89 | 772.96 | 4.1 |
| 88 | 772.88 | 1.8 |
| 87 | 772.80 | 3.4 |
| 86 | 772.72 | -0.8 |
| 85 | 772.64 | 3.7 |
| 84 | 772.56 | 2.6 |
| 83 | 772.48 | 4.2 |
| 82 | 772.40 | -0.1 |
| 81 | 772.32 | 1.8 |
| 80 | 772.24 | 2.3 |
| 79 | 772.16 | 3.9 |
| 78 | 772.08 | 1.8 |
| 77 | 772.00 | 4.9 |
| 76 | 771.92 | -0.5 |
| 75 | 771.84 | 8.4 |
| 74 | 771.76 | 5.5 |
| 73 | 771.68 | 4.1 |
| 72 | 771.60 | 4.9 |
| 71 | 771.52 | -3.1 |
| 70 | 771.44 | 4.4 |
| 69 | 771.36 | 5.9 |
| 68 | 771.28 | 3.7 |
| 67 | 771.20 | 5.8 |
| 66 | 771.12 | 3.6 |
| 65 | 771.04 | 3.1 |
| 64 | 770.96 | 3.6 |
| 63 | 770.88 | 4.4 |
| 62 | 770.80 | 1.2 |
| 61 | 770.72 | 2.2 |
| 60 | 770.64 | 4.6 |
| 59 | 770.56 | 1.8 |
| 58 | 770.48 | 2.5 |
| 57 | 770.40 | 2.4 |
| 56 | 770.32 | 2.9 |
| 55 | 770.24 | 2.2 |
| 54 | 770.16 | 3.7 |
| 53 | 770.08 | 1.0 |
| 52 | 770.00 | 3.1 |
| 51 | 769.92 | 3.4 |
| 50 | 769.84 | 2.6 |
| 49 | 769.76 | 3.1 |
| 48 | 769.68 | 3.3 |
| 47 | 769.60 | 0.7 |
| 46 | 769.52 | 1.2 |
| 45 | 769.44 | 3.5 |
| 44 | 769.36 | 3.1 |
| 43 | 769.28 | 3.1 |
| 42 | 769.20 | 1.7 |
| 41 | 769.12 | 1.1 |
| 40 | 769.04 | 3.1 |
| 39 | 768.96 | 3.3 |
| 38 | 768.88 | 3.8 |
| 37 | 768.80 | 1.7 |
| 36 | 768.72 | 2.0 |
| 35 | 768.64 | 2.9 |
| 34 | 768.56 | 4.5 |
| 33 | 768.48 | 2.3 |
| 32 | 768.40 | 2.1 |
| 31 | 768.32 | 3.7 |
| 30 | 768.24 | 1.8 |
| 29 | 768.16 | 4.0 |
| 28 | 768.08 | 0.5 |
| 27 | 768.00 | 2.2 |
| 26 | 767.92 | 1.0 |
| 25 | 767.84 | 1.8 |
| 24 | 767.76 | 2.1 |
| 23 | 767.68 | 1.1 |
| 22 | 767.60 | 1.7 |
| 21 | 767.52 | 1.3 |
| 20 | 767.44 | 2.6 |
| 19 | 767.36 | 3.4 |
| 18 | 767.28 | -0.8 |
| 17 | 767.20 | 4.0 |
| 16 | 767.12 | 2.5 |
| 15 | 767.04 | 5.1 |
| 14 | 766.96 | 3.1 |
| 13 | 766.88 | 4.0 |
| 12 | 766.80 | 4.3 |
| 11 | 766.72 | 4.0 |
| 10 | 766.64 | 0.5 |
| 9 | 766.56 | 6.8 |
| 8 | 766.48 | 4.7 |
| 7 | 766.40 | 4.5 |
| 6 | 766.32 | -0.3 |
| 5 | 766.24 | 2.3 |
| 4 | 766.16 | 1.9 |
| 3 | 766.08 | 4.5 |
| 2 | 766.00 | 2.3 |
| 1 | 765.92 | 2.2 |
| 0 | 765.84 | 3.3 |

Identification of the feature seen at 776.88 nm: H-alpha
